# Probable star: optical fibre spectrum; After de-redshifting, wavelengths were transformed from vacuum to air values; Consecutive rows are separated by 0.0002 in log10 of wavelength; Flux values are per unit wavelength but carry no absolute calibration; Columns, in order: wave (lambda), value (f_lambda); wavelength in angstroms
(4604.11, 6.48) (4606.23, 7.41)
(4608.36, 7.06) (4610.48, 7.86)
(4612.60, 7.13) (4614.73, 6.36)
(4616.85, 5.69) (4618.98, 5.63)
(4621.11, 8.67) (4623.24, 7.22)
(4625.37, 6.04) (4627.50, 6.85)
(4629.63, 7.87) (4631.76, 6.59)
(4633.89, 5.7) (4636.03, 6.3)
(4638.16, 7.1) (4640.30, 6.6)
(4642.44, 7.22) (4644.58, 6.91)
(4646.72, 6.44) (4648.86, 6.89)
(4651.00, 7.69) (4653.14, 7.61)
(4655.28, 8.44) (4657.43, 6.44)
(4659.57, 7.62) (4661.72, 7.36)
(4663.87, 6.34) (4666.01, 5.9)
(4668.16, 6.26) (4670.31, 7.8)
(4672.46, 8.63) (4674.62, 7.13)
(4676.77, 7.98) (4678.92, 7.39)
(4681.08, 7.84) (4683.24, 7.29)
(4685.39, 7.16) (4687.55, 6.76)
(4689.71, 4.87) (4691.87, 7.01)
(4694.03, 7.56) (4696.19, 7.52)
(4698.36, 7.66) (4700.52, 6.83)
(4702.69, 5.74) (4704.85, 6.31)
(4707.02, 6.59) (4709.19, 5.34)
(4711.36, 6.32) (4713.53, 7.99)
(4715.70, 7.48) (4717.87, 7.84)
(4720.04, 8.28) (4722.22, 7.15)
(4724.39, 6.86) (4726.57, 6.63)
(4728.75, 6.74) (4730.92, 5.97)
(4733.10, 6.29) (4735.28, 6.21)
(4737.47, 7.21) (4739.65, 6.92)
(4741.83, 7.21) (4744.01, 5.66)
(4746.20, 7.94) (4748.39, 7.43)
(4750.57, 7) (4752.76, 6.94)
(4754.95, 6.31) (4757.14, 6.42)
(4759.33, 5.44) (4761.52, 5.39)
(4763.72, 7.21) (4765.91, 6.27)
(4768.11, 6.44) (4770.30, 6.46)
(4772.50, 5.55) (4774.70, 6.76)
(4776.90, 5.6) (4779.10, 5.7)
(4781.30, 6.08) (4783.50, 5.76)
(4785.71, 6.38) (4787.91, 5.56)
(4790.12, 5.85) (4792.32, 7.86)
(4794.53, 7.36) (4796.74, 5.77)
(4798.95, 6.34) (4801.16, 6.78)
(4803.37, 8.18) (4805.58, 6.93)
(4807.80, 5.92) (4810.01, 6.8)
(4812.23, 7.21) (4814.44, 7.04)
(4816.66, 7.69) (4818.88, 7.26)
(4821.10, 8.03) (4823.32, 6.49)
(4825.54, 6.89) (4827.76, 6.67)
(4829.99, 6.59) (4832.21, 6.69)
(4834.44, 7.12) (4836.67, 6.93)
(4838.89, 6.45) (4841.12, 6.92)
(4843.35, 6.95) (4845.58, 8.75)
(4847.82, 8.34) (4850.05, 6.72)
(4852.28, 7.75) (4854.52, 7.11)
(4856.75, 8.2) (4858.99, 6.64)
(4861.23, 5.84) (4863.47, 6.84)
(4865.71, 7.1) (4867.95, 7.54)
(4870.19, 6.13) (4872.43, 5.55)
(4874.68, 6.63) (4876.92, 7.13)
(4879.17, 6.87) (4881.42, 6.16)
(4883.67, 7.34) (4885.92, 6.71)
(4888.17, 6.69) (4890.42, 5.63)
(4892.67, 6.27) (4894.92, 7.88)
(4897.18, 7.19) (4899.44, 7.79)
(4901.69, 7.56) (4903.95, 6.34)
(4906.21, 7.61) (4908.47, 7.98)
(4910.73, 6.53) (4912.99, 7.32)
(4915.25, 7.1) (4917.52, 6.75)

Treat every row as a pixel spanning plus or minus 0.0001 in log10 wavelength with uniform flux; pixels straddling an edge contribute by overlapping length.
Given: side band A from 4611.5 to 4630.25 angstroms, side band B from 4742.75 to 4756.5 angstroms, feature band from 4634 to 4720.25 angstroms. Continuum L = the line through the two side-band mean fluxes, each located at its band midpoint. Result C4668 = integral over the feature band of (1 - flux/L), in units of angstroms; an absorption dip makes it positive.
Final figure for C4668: -2.5 angstroms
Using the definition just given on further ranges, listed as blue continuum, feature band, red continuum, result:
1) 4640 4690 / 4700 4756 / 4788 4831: 1.78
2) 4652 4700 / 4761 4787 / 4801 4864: 3.62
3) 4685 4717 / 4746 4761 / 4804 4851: 0.48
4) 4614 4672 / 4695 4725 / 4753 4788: -2.37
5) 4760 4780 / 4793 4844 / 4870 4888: -4.66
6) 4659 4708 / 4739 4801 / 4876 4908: 5.12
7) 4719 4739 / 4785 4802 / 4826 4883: 0.98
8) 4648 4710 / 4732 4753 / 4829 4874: 0.44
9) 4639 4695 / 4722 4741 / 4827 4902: 1.12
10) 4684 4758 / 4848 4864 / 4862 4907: -0.62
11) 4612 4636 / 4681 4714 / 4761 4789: -1.79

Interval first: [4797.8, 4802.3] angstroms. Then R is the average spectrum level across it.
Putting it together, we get 6.57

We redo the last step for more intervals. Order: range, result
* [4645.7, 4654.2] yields 7.16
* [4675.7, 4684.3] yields 7.62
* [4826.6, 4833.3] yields 6.65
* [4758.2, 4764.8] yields 6.01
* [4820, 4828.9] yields 7.02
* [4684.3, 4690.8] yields 6.27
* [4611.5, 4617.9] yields 6.41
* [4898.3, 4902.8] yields 7.68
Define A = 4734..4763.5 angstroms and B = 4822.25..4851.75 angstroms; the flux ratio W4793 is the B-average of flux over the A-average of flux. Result 1.06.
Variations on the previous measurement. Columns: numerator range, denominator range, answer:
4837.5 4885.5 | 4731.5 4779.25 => 1.08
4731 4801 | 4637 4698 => 0.90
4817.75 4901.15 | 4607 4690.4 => 1.00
